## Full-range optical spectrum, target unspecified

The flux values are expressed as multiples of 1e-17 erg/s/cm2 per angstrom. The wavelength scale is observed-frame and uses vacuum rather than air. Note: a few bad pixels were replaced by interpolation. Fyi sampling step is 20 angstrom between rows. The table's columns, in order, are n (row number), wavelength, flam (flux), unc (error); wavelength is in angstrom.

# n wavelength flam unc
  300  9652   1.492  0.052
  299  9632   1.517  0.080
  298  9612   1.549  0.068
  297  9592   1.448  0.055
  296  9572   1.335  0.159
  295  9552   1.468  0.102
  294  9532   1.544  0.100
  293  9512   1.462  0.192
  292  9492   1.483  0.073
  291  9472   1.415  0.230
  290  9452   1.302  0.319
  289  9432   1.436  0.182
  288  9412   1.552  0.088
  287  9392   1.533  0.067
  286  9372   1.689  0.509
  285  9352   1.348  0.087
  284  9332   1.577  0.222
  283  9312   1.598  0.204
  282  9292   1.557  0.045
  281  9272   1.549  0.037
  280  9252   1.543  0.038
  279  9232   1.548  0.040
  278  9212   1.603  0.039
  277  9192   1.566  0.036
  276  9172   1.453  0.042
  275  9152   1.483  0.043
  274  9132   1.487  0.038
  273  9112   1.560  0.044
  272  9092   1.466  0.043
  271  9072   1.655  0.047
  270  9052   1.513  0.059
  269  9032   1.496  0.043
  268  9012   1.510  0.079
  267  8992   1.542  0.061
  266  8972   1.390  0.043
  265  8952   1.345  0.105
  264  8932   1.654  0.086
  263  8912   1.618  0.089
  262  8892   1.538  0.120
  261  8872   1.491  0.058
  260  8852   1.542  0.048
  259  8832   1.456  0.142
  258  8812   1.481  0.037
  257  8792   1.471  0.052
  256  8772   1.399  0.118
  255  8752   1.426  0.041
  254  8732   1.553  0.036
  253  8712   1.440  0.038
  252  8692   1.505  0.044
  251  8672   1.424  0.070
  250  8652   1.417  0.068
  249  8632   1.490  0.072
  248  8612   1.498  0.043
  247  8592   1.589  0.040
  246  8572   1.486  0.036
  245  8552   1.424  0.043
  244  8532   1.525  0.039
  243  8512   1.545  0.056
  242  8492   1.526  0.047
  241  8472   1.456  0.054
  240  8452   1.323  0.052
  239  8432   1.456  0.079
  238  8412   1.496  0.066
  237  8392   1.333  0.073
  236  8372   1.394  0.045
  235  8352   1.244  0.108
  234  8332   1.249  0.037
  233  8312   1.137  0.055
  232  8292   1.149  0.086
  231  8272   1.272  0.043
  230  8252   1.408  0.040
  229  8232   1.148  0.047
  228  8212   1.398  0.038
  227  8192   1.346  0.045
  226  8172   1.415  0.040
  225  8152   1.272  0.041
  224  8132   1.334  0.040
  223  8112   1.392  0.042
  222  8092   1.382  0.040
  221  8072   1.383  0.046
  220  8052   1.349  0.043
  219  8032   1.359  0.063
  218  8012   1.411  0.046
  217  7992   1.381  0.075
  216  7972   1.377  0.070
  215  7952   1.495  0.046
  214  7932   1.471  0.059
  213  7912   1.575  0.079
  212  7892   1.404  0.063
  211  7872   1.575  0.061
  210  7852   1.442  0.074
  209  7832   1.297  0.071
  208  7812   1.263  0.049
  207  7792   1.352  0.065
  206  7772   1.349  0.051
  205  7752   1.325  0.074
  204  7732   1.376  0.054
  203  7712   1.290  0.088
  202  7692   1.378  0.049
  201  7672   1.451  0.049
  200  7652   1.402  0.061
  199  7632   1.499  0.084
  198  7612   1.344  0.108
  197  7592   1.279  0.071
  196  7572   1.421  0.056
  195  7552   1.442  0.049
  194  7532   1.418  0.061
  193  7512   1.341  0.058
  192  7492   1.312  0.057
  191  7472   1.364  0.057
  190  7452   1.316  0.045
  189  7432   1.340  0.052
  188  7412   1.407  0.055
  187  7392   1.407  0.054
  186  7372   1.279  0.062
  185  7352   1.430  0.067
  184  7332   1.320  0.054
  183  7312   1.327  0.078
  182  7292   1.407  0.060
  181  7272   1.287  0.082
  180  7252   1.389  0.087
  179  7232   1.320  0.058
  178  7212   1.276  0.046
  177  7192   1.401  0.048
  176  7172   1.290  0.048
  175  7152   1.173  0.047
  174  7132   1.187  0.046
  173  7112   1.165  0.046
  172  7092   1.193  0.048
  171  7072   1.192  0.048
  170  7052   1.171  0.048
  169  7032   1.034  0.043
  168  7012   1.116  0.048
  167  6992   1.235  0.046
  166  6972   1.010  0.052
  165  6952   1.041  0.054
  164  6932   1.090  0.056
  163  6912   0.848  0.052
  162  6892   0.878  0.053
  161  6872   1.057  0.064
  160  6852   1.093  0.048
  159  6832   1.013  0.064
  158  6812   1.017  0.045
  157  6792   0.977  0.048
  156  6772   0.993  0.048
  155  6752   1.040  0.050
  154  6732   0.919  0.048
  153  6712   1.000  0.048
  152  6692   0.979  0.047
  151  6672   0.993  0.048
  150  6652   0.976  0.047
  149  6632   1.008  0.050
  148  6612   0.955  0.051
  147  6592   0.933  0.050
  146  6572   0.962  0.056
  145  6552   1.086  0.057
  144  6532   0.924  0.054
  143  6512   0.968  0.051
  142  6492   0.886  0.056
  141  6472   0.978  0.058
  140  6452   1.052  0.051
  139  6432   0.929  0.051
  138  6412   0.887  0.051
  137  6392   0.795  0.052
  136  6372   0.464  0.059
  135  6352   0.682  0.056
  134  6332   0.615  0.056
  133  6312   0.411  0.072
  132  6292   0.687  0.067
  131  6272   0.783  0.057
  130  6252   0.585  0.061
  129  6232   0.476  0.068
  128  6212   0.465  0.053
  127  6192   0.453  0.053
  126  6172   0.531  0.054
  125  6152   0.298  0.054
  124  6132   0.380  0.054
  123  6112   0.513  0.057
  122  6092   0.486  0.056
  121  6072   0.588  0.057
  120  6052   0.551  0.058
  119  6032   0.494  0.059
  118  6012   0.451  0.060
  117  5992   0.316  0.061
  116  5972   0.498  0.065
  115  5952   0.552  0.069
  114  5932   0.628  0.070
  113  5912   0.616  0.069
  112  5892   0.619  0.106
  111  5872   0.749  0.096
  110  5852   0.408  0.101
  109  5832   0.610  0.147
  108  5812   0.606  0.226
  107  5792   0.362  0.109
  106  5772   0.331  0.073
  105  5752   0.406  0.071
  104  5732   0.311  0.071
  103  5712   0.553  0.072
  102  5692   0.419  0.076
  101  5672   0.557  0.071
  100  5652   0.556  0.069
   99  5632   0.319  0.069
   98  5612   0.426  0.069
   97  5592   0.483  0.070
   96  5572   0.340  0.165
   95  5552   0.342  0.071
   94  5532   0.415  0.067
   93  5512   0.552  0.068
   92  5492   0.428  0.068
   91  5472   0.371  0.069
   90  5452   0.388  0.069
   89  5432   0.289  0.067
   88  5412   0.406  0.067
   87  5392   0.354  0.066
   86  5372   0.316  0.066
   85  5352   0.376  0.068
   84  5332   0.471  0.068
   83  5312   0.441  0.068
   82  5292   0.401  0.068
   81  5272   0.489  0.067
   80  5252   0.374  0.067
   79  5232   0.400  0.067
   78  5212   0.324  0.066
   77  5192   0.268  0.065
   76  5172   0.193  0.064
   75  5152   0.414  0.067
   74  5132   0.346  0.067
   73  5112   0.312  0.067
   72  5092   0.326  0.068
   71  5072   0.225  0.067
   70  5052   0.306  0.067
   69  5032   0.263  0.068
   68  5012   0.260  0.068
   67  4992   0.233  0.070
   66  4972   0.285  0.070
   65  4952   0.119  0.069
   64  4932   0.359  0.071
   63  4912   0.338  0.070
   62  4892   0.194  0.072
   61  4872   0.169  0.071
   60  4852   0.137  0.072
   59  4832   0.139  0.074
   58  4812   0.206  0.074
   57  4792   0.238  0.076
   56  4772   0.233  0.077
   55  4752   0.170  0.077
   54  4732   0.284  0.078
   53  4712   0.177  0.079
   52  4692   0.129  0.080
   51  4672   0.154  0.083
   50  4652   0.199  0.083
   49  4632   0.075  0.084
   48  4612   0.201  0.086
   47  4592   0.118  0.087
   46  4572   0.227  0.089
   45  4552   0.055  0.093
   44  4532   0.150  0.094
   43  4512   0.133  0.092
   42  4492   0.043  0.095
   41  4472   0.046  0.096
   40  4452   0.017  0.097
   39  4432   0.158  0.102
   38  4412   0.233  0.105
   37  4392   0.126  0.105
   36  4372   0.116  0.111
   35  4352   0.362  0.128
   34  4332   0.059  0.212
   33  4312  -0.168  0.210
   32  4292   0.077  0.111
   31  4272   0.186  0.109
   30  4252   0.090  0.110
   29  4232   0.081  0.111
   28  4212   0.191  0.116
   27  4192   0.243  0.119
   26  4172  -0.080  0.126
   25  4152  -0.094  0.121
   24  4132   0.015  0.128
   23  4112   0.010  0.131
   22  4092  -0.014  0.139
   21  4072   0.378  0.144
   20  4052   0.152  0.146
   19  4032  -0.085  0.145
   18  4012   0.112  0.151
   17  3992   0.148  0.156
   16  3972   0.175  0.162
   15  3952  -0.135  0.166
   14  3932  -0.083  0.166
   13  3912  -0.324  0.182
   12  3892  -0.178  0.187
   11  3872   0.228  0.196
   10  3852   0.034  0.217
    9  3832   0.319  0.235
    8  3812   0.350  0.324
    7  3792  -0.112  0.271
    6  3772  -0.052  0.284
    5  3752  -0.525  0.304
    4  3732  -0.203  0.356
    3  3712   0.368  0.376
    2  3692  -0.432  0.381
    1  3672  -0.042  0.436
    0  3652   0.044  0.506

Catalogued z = 0.604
